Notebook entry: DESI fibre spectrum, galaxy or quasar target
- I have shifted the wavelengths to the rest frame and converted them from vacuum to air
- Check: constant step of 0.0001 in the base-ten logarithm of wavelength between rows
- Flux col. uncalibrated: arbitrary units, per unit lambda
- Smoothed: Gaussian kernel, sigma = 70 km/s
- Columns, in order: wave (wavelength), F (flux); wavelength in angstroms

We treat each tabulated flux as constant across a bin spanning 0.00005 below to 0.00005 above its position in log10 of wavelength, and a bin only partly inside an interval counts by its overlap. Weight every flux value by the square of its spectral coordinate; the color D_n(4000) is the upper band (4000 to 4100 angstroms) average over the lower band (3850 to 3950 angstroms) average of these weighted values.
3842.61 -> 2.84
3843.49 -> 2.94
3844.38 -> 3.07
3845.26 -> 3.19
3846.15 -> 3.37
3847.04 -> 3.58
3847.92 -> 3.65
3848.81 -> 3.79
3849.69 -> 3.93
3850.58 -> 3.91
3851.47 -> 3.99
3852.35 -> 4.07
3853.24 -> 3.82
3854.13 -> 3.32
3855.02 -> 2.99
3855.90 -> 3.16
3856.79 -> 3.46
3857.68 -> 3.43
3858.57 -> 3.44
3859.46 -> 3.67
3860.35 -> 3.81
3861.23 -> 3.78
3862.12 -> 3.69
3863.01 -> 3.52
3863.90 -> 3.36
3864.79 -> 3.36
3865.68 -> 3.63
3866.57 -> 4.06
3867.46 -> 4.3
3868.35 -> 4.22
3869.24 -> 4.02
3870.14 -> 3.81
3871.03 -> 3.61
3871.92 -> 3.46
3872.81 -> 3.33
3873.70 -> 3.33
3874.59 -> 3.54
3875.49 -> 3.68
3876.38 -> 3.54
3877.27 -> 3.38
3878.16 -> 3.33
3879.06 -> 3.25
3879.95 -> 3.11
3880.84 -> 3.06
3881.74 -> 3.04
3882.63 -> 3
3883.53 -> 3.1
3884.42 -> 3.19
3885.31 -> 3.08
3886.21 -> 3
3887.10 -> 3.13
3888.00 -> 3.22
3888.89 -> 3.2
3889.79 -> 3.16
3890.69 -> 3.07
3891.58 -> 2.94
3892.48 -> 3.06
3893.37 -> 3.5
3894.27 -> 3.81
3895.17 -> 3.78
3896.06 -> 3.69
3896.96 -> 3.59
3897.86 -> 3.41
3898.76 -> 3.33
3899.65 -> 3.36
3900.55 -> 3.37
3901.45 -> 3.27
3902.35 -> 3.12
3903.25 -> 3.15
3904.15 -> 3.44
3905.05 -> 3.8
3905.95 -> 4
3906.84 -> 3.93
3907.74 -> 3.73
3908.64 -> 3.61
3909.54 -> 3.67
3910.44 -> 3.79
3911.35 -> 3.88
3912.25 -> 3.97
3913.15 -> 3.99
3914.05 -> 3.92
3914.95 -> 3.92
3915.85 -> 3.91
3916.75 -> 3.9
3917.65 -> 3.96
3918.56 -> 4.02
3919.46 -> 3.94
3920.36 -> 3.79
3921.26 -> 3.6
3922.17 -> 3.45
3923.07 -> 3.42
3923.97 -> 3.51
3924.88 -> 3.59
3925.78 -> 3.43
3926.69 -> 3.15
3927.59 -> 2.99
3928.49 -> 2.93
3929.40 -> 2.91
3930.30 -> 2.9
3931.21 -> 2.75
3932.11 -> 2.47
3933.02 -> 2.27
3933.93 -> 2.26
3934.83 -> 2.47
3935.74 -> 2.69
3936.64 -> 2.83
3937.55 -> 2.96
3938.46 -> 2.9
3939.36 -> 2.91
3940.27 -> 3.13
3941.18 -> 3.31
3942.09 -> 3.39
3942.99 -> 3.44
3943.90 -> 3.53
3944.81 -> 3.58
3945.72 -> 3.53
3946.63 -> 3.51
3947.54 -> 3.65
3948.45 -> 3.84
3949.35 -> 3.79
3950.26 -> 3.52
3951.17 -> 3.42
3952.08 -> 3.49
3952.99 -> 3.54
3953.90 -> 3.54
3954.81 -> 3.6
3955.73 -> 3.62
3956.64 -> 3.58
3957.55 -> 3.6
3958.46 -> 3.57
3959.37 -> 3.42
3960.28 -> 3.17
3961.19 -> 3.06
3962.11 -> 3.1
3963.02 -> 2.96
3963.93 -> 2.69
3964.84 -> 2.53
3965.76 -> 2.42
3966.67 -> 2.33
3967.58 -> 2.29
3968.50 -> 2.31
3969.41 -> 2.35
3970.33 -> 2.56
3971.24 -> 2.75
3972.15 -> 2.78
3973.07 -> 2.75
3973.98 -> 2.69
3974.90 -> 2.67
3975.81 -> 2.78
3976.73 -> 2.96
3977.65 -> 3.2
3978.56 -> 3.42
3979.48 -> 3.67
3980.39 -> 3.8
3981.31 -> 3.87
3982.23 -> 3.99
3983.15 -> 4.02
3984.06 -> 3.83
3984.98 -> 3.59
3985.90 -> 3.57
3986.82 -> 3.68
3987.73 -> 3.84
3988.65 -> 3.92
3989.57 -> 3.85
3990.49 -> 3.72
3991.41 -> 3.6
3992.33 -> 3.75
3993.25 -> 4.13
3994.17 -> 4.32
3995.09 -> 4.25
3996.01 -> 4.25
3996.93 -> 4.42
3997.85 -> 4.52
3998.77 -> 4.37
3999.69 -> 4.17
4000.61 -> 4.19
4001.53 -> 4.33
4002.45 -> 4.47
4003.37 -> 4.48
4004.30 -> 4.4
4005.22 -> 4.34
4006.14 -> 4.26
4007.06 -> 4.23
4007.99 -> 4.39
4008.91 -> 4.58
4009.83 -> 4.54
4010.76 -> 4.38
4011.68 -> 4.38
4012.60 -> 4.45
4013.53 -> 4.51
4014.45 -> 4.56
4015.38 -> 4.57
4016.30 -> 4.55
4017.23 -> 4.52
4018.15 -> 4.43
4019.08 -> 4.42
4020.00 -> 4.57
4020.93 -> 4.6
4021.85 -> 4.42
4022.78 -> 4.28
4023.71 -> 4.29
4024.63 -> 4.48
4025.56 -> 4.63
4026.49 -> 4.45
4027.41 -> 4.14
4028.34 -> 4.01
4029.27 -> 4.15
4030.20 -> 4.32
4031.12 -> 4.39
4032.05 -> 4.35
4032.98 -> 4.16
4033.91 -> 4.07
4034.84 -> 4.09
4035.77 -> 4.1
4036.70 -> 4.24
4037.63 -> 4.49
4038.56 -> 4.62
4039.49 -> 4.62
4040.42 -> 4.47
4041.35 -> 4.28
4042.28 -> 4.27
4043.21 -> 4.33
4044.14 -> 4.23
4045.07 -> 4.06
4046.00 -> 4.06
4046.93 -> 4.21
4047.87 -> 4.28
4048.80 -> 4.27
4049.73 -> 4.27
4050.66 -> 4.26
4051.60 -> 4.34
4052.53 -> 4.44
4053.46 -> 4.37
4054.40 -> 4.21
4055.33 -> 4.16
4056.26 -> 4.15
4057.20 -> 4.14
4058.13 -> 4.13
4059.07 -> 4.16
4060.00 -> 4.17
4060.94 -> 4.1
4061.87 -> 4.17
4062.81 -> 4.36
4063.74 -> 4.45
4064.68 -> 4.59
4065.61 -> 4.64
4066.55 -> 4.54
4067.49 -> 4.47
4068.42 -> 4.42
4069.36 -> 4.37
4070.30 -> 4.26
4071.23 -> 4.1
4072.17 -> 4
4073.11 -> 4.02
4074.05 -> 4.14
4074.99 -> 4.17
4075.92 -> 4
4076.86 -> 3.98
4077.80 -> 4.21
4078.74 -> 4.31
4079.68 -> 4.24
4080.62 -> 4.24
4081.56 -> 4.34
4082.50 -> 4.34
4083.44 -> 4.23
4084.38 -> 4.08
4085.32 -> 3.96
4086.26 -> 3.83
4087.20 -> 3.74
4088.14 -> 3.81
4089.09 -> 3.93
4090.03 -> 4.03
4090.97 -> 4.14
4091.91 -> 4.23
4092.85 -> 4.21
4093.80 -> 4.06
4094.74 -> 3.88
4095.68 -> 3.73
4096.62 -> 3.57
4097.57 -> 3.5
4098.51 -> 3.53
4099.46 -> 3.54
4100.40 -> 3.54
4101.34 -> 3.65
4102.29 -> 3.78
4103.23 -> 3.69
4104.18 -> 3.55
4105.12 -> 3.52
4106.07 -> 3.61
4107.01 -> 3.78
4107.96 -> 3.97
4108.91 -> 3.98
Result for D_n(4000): 1.3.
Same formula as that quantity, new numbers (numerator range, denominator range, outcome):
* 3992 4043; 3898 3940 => 1.36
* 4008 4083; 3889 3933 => 1.33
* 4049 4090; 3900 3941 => 1.35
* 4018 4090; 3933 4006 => 1.29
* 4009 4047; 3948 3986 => 1.40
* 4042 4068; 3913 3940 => 1.41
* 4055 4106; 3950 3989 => 1.33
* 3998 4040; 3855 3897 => 1.37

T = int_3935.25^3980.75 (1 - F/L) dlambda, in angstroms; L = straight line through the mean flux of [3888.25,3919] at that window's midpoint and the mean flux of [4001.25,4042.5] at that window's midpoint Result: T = 9.3 angstroms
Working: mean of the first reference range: 3.59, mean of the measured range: 3.14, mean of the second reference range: 4.38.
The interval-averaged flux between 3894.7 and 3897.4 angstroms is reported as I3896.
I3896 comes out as 3.69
